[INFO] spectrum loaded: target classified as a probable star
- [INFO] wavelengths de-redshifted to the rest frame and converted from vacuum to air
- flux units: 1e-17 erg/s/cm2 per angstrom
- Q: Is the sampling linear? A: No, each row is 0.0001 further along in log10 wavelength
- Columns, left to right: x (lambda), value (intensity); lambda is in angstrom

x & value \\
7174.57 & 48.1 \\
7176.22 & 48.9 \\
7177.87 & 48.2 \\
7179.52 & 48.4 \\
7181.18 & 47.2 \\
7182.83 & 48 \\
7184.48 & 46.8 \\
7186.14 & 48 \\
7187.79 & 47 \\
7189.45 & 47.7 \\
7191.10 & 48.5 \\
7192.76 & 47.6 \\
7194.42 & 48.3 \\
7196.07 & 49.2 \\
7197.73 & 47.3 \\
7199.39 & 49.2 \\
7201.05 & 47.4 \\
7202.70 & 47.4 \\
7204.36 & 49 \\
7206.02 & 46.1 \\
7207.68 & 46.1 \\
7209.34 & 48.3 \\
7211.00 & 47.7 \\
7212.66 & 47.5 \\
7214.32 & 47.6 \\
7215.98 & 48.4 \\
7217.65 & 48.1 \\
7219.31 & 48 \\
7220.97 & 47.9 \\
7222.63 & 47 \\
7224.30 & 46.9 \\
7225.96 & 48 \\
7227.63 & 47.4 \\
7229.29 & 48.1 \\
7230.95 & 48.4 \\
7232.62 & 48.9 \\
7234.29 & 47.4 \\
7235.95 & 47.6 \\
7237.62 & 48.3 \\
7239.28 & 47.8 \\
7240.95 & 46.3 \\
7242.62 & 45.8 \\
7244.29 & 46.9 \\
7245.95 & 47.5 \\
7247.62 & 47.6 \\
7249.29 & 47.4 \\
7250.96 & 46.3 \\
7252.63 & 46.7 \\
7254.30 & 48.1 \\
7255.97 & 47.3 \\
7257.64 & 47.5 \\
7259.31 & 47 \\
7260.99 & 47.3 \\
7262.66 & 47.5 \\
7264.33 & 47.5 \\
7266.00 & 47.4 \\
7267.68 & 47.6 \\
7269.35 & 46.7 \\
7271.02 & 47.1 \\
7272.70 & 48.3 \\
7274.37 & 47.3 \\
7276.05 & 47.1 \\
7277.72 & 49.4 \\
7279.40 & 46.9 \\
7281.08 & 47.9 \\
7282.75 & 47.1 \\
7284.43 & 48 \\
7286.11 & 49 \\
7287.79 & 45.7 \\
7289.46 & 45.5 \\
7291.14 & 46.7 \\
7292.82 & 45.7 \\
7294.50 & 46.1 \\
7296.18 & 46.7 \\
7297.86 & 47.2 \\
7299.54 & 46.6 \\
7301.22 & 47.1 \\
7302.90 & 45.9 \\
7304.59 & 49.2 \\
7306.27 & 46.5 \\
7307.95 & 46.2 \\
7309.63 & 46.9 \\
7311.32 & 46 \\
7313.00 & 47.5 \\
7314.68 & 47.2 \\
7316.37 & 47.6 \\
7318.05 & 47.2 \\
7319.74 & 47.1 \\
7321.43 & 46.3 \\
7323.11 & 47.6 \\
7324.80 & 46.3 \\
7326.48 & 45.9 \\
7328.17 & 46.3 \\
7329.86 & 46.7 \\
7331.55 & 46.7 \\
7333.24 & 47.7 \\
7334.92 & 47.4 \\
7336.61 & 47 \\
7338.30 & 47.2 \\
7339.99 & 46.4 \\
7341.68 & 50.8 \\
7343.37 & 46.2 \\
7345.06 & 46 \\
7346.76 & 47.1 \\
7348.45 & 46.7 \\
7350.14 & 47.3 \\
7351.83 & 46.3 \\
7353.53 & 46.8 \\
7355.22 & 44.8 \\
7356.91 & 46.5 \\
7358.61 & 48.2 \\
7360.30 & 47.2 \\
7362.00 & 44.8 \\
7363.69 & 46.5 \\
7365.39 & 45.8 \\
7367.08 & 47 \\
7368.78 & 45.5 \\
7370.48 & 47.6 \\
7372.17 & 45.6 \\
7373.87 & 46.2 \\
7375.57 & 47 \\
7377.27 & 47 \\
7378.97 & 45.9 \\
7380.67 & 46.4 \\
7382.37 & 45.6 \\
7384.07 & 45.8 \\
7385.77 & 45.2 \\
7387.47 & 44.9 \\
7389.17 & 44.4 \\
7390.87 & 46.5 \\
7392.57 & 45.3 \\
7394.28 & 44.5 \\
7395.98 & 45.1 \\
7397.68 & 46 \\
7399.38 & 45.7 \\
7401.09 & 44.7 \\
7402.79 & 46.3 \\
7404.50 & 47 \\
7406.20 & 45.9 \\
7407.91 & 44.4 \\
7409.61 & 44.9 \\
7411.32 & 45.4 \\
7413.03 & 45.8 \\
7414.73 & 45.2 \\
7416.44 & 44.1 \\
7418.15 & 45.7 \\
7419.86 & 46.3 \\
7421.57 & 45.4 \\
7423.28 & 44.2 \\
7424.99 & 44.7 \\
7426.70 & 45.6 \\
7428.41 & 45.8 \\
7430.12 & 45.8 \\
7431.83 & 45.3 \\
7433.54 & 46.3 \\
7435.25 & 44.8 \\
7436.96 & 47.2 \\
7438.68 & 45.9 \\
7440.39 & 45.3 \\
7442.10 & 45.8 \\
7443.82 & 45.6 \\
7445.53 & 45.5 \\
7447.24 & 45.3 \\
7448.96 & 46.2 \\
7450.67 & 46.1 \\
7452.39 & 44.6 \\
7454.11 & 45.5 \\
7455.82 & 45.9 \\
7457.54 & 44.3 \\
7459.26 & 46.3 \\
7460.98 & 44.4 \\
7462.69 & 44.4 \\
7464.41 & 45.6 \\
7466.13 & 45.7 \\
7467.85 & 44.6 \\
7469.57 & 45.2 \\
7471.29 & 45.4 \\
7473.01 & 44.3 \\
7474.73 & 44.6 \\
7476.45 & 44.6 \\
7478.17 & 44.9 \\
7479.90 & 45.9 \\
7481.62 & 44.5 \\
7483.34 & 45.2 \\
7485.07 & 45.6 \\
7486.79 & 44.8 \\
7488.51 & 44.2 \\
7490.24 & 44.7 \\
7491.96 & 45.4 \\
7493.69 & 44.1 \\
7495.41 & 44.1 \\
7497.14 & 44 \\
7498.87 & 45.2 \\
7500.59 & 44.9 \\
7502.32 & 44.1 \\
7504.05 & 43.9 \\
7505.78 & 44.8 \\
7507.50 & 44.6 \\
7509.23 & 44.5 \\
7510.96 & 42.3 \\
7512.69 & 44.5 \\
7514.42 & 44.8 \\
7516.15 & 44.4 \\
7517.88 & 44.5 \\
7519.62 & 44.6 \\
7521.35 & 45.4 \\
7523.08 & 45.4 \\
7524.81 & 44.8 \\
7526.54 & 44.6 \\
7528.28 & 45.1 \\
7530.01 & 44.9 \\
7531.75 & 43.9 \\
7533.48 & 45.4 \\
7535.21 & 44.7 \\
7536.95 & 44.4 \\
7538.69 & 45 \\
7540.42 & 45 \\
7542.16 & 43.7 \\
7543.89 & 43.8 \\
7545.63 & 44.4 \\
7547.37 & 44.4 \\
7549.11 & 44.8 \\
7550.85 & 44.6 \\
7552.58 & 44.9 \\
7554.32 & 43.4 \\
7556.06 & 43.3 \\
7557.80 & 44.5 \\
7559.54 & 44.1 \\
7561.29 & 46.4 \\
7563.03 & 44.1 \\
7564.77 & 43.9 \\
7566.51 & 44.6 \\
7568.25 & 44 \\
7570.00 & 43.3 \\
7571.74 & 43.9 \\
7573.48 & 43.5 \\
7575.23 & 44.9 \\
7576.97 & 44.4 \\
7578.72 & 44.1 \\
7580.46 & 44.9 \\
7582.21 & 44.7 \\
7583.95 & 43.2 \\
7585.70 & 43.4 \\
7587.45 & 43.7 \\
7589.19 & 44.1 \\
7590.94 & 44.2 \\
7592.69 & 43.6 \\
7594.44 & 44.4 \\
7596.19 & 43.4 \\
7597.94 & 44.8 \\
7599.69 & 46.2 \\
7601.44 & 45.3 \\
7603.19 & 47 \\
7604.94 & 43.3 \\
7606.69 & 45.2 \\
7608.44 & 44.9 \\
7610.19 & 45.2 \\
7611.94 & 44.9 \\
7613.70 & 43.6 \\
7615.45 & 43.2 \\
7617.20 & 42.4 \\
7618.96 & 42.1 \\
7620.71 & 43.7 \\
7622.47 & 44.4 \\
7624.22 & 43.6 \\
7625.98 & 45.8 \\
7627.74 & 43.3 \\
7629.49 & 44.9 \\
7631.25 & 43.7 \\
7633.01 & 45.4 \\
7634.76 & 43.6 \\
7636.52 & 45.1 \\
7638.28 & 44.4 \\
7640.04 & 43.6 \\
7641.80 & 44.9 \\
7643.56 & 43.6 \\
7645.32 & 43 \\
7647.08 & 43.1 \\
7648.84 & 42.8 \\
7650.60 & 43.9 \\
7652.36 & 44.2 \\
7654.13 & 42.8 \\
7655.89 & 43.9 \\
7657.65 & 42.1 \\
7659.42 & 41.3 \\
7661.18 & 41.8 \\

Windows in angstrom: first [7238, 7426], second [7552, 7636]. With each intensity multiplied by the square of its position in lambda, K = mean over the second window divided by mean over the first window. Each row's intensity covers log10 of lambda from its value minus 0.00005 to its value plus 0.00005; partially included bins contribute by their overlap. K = 1.02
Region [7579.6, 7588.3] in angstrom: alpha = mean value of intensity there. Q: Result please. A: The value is 44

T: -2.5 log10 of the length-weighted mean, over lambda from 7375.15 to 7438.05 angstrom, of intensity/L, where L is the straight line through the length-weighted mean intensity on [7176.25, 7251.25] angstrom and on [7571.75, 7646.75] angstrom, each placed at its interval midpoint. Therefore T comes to 0.010 mag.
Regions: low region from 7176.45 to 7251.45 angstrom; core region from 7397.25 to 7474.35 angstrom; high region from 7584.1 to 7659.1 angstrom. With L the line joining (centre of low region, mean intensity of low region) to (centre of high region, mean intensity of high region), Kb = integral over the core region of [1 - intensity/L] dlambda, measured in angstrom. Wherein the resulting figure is 0.5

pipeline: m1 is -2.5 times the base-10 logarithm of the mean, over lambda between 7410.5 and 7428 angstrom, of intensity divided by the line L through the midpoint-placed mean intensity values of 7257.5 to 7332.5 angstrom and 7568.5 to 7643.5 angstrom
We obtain 0.016 mag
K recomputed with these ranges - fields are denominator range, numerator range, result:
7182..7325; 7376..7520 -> 1.01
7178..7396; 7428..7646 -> 1.01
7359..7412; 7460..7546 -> 1.01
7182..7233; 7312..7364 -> 1.02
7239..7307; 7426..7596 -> 1.01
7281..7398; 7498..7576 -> 1.01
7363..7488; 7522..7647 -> 1.02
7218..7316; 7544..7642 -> 1.02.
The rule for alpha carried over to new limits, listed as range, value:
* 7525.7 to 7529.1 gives 44.8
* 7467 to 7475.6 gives 44.8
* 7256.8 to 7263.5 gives 47.3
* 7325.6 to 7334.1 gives 46.7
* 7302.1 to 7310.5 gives 46.9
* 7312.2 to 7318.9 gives 47.4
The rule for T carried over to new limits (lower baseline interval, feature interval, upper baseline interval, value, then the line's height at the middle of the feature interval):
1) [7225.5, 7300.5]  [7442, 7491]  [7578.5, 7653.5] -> 0.008 mag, 45.5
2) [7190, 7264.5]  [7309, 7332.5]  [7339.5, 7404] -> -0.002 mag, 46.7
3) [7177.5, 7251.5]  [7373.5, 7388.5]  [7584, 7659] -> 0.005 mag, 46.2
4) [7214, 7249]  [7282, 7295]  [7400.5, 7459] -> 0.006 mag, 47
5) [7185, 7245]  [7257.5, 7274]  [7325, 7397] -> -0.004 mag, 47.2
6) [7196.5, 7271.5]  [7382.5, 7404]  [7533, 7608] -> 0.015 mag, 46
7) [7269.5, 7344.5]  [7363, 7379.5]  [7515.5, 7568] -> -0.001 mag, 46.4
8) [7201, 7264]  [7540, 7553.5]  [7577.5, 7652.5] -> 0.008 mag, 44.8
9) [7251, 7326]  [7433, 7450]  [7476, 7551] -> -0.009 mag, 45.4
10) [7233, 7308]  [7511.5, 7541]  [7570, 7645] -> 0.005 mag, 44.9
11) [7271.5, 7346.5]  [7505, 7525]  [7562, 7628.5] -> 0.011 mag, 45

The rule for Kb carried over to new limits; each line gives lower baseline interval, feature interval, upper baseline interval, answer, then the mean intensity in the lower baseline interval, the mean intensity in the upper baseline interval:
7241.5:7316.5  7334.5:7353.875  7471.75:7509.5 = -0.3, 47.1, 44.7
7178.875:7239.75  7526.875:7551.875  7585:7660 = 0.1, 47.8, 44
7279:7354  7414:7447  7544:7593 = 0.1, 46.9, 44.2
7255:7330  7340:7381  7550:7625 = -0.2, 47.1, 44.2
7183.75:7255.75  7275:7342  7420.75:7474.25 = -0.4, 47.6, 45.4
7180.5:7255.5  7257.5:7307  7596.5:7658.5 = -0.1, 47.6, 44.1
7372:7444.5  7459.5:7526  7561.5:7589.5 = 0.2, 45.6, 44.1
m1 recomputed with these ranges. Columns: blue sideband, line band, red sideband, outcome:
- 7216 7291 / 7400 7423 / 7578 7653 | 0.01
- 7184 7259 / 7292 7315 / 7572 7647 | 0.00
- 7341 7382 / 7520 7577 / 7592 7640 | 0.01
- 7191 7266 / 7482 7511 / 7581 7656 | 0.02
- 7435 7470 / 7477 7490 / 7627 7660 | 0.00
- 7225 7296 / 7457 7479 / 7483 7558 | 0.00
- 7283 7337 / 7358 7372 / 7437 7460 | 0.00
